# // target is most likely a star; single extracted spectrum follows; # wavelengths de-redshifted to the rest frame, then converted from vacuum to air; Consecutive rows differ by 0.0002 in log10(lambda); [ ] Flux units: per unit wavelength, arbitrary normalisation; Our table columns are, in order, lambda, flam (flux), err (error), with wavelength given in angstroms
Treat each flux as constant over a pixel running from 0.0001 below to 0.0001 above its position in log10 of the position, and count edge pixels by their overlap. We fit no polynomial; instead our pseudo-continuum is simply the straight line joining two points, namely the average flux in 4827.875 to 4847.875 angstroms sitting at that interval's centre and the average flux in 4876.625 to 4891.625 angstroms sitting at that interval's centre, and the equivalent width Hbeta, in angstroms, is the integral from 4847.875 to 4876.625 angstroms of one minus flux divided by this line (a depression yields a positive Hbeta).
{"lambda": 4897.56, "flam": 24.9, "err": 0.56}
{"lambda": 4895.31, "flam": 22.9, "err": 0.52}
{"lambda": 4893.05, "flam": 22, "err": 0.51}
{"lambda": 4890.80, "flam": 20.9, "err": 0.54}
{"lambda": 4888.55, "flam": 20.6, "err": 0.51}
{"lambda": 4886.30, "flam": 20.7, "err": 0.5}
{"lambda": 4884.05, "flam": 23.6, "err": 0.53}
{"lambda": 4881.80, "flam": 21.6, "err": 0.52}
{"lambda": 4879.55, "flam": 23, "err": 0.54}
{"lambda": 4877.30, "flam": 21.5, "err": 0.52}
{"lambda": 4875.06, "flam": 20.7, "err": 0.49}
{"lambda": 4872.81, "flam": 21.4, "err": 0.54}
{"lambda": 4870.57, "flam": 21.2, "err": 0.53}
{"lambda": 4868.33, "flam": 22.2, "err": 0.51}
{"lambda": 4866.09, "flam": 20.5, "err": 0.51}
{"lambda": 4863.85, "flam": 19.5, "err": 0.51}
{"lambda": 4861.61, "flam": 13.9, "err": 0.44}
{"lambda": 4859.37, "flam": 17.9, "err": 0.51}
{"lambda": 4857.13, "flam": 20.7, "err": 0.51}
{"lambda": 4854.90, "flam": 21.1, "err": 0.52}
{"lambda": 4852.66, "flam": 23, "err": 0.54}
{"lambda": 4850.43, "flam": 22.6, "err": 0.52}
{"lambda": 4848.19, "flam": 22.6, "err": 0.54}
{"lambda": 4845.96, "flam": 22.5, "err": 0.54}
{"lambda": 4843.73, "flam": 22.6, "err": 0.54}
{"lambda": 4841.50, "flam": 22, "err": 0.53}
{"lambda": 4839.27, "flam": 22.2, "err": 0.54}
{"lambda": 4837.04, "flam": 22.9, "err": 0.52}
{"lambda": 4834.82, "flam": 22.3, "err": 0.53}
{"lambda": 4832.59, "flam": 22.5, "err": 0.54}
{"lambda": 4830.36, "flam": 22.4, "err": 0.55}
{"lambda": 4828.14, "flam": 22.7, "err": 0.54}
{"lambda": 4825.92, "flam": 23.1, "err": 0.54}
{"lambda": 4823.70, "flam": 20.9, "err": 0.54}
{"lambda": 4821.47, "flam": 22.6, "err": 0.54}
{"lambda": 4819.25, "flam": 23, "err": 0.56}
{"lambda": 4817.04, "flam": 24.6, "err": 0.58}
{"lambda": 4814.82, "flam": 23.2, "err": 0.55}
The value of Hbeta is 2.0 angstroms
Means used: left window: 22.5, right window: 21.7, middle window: 20.5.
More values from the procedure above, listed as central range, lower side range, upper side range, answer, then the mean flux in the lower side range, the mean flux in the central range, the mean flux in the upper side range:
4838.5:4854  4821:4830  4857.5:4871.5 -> -1.4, 22.3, 22.5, 19.3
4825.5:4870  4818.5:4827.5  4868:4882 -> 1.2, 22.4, 21.4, 21.6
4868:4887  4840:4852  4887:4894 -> -0.2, 22.5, 21.8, 21.1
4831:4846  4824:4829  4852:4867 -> -0.7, 22.6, 22.4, 19.4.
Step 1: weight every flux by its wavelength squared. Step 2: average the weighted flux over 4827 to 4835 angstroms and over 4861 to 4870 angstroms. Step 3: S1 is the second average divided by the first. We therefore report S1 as 0.88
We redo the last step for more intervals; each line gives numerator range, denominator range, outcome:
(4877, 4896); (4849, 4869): 1.10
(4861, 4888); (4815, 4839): 0.94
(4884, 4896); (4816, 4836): 0.98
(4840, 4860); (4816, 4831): 0.97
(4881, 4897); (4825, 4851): 0.99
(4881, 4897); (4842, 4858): 1.00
